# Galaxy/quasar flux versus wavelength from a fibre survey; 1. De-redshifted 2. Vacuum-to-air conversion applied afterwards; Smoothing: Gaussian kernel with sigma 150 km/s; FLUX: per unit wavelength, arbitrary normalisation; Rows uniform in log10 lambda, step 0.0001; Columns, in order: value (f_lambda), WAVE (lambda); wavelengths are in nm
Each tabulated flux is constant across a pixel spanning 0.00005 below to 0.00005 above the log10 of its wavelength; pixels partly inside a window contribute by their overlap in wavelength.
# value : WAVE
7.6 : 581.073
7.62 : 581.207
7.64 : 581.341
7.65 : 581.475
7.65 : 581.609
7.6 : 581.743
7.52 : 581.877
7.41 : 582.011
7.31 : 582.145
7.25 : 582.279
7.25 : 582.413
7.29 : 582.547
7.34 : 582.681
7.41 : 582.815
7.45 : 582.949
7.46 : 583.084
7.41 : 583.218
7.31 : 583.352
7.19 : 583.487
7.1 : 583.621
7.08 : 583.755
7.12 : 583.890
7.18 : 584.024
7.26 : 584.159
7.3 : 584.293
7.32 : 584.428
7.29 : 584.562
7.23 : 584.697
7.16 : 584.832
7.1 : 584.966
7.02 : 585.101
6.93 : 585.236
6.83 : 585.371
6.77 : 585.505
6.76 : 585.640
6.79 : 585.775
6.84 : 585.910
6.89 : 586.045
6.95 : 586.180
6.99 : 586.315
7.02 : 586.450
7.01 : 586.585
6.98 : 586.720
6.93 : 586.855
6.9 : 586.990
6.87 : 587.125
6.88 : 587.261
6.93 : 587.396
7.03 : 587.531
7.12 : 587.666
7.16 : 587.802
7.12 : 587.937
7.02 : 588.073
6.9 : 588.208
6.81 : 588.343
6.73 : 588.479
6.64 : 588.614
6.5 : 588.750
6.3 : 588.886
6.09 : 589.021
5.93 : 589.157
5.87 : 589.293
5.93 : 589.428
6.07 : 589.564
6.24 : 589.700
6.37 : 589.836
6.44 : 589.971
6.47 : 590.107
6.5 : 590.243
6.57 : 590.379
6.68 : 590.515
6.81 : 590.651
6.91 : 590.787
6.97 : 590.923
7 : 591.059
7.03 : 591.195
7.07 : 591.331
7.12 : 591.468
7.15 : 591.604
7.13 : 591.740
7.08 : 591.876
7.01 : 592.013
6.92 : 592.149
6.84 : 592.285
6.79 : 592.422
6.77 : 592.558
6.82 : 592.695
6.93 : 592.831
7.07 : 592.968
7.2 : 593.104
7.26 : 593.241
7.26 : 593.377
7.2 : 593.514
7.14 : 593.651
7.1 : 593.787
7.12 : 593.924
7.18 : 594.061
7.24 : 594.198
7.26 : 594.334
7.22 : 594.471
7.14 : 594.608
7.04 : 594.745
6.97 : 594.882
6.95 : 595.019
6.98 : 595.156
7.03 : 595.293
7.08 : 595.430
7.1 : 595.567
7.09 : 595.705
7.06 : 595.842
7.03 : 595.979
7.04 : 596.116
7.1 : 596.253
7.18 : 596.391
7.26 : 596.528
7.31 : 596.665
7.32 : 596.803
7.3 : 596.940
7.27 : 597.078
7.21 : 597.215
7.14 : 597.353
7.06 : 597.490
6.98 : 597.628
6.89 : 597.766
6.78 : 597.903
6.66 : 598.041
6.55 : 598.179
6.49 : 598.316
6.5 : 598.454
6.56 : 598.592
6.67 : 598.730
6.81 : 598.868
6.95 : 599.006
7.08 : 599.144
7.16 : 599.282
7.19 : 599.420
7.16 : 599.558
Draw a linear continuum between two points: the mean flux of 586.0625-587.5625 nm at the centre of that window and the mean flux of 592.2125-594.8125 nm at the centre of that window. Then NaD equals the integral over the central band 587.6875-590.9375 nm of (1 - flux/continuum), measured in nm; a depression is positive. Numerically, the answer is 0.21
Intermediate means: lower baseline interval 6.95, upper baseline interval 7.08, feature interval 6.54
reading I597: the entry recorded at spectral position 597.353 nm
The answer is 7.14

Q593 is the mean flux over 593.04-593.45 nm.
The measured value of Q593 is 7.24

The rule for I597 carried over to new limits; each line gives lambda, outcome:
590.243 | 6.5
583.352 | 7.31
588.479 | 6.73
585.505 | 6.77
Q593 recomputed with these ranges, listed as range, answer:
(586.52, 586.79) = 7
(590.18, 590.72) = 6.64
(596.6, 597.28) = 7.28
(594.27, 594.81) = 7.16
